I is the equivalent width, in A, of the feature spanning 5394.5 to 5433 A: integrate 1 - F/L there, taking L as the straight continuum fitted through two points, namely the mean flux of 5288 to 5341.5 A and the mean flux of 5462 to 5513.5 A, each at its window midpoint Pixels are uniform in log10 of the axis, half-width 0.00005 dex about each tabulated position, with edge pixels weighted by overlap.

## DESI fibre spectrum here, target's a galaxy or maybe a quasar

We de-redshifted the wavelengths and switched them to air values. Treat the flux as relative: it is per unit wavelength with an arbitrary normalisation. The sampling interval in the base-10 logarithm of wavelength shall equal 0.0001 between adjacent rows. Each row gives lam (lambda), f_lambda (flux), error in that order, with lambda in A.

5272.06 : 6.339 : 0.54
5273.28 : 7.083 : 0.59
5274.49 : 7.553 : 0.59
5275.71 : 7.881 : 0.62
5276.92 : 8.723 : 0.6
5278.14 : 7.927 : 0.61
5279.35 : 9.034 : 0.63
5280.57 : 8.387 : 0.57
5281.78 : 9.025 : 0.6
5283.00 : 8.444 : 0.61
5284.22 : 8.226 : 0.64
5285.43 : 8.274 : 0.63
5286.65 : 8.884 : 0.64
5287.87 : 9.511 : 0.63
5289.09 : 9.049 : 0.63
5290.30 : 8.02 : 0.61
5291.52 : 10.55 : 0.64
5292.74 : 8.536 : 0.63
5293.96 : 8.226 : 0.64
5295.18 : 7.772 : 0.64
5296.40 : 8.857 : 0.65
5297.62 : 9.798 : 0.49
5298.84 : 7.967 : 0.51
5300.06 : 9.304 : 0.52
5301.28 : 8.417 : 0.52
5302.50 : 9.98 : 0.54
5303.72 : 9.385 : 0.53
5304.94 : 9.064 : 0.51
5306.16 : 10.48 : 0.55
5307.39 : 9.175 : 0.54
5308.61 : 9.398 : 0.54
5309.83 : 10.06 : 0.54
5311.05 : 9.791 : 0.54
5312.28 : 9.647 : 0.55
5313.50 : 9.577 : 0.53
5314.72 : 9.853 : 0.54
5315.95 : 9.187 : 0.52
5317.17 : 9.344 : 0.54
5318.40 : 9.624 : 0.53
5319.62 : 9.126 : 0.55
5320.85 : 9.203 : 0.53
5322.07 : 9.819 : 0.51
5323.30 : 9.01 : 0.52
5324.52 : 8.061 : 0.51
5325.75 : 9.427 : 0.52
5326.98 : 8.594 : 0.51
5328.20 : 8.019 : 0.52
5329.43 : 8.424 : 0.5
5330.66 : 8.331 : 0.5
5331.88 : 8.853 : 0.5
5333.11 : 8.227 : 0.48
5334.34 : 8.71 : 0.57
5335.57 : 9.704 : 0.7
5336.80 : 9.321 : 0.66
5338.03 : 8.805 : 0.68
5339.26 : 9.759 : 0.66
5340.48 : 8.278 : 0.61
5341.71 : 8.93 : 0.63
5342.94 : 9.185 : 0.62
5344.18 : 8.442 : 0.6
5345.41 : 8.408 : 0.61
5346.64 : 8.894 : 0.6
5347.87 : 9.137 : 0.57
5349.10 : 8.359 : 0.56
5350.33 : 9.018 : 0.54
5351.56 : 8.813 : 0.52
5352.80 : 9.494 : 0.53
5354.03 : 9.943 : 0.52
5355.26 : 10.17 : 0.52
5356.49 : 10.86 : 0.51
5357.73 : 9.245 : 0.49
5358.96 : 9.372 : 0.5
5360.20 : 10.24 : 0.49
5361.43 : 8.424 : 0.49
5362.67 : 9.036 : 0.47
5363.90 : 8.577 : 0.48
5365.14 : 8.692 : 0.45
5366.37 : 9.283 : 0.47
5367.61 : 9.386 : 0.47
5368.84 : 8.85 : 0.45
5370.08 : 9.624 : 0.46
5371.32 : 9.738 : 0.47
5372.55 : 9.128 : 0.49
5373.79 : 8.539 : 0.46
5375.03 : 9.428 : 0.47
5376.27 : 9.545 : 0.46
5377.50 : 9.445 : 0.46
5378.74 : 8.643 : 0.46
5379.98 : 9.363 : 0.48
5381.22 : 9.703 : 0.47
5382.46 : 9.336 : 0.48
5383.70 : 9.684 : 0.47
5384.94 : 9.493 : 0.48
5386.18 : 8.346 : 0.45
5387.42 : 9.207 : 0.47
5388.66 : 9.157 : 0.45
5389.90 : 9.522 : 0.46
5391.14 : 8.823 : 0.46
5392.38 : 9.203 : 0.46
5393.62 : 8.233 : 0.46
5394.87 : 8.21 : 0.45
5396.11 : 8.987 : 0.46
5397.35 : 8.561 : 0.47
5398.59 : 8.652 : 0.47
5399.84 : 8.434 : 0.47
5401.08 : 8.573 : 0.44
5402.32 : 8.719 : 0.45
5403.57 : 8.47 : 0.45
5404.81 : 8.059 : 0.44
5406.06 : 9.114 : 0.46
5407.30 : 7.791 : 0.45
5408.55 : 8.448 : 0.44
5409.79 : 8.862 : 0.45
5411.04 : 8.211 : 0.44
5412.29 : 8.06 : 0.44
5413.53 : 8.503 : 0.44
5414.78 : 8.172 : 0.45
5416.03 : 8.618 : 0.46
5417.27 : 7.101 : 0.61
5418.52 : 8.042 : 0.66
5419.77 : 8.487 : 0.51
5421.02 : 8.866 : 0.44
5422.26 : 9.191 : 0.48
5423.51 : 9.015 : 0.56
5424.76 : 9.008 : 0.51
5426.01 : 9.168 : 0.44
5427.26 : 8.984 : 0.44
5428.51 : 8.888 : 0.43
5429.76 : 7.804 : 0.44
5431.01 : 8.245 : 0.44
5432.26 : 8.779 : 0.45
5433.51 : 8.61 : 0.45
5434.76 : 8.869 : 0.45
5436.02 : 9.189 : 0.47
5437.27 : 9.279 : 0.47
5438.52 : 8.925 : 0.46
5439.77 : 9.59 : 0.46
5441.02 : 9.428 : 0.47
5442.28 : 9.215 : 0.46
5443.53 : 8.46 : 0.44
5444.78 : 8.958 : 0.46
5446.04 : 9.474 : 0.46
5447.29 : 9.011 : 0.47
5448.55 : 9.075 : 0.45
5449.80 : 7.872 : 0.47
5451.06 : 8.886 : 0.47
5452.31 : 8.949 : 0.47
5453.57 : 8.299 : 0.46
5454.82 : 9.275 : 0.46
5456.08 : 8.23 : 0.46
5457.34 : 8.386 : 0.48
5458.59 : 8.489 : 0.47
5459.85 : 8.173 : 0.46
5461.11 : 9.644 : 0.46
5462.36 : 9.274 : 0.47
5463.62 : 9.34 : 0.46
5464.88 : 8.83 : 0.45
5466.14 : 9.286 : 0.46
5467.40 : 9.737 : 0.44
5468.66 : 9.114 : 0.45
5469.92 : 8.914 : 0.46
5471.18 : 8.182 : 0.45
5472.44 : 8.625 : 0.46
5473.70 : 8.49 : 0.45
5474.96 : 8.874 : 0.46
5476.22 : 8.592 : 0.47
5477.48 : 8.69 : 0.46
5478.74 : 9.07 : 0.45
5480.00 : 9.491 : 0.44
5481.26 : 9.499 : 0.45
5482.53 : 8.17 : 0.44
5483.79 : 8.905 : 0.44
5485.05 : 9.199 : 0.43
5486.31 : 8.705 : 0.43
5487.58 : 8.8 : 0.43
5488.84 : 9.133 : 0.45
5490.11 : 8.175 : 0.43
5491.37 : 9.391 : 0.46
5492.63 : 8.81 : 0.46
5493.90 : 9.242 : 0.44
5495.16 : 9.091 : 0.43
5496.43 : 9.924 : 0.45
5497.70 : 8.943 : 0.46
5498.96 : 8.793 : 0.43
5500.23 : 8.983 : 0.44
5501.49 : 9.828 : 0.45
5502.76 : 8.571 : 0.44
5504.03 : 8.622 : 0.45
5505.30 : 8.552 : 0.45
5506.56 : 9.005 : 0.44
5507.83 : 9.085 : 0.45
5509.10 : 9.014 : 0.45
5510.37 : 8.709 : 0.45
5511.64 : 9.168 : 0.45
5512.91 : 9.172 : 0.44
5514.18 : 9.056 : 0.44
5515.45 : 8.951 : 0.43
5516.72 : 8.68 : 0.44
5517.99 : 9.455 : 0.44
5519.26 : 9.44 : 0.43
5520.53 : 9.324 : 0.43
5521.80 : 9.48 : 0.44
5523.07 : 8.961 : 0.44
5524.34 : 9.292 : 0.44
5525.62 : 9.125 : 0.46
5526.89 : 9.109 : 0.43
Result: 2.1 A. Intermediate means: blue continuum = 9.09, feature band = 8.52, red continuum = 8.97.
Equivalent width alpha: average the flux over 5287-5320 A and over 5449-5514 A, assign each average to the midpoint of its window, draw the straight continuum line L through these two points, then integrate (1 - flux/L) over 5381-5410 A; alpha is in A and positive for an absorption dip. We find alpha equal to 0.86 A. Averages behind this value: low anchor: 9.25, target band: 8.8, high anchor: 8.91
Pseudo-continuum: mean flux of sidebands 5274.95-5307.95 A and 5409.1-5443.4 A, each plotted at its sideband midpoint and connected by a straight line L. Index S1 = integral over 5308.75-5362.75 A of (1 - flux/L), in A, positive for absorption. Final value -2.2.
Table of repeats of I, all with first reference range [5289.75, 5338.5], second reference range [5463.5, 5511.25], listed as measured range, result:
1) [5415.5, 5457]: 0.99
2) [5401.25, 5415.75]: 0.97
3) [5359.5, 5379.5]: -0.26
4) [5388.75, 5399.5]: 0.29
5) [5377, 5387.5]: -0.24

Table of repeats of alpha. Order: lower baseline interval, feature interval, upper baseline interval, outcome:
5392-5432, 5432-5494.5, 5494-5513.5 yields -0.8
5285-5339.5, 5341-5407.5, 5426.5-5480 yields -0.5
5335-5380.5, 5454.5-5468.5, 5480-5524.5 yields 0.2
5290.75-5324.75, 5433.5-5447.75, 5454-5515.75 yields -0.1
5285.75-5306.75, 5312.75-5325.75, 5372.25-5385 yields -0.3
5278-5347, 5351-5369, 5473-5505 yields -0.8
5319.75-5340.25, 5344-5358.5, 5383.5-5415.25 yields -0.7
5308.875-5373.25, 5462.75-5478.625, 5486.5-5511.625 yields 0.2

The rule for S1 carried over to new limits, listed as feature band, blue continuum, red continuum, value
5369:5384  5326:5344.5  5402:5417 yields -1.34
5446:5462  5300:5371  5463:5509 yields 0.49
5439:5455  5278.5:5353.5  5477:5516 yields 0.08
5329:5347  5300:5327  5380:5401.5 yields 0.84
